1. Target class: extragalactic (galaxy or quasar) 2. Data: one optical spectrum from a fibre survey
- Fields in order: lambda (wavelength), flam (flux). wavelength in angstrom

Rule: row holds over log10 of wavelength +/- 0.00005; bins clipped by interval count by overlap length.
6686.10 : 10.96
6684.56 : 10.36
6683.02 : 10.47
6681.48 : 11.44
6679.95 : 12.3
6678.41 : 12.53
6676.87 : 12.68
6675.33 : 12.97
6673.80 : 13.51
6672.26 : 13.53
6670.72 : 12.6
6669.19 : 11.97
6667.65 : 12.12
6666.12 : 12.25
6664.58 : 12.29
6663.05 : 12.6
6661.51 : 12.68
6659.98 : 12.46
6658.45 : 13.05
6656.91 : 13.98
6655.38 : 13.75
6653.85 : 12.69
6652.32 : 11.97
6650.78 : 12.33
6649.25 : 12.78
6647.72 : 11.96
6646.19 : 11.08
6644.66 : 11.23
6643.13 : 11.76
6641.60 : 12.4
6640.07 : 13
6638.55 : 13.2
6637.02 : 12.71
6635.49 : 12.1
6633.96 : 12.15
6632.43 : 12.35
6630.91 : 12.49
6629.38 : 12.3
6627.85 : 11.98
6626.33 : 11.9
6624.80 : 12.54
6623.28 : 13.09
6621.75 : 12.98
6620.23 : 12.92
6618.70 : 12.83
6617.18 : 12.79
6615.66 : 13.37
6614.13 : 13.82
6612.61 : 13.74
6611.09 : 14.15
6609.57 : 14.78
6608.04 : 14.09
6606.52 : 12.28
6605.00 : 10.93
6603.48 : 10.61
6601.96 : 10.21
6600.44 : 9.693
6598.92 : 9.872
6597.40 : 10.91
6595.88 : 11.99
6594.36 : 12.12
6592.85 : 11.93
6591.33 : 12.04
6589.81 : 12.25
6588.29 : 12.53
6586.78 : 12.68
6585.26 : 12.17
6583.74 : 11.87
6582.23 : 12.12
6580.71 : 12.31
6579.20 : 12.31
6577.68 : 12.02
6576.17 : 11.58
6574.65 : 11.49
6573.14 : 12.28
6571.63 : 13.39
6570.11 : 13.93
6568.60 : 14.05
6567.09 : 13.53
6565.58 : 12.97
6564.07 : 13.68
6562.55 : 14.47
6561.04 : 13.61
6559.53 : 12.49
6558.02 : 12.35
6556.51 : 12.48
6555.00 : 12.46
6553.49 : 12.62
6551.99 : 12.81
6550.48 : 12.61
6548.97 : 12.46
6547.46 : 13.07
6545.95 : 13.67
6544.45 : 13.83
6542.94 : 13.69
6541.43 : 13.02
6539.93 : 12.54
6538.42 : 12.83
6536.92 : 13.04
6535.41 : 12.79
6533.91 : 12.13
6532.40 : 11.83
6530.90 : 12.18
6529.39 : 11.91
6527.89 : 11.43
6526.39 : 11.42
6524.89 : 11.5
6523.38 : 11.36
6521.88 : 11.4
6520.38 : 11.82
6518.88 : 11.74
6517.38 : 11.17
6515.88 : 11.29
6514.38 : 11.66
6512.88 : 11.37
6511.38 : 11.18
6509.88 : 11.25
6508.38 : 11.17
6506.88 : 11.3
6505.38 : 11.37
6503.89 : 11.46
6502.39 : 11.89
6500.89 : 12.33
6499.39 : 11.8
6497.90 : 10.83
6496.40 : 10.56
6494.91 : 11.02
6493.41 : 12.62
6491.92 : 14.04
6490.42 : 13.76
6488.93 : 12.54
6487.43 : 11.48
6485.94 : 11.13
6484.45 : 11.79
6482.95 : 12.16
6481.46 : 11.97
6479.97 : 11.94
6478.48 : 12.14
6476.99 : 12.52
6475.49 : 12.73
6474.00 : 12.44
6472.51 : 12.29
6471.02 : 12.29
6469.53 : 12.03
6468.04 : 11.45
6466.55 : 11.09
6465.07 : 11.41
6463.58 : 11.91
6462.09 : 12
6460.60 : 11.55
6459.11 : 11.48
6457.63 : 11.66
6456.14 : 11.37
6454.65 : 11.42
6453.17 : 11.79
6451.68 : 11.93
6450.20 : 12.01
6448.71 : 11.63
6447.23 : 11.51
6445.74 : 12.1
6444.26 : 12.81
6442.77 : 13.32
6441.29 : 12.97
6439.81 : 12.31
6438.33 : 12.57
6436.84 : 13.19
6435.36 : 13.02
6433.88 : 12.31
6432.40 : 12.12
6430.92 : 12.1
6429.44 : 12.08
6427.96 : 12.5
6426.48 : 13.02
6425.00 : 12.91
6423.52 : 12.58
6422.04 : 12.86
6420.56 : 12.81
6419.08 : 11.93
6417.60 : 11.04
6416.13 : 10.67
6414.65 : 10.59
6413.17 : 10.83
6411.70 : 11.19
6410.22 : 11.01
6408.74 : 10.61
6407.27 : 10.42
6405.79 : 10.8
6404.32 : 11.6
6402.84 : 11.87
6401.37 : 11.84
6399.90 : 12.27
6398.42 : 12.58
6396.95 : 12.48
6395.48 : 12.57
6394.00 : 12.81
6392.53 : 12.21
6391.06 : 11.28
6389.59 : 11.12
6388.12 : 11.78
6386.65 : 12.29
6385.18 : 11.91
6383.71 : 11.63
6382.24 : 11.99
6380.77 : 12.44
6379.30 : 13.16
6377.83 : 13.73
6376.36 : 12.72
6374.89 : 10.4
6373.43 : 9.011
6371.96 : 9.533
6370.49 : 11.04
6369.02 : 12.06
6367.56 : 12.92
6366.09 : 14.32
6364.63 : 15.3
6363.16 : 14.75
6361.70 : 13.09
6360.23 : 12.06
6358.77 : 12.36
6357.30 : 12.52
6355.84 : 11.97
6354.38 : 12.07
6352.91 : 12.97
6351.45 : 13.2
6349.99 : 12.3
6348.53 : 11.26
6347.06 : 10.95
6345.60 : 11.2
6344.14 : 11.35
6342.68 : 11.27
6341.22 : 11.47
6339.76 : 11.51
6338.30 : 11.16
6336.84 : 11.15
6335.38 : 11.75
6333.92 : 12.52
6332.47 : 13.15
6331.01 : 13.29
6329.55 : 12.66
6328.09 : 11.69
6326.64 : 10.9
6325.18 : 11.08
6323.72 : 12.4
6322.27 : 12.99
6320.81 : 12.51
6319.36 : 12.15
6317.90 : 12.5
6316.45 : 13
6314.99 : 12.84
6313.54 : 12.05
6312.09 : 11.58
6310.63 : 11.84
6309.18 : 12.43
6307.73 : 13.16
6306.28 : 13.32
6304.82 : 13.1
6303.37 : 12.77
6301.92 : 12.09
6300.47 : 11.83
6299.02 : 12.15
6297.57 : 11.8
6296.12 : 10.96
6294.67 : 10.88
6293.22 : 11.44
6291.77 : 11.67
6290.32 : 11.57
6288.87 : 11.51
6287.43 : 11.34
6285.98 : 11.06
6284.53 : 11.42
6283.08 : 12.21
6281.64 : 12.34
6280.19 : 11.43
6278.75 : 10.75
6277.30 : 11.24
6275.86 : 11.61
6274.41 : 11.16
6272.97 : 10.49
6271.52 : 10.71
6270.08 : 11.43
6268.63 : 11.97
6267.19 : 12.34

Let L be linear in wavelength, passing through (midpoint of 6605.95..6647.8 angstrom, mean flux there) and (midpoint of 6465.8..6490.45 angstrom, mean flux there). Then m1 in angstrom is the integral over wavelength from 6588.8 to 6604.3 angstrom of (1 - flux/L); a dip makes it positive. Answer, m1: 1.7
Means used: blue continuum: 12.1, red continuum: 12.7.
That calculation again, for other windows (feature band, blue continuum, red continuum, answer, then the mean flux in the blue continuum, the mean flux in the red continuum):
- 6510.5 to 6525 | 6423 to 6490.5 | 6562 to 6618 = 0.99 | 12.1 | 12.5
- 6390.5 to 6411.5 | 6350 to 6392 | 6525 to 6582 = 1.05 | 12.3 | 12.7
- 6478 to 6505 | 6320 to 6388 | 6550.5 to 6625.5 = 0.89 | 12.1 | 12.5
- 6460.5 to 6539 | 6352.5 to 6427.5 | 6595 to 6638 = 2.12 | 12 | 12.3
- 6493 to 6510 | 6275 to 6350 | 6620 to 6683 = 1.07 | 11.9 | 12.5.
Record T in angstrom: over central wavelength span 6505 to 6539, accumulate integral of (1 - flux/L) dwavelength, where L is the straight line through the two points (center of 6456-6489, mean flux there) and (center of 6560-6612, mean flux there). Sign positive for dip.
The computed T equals 1.1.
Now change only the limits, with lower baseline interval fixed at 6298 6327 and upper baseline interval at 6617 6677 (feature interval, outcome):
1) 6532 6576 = -1.66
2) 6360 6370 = -0.92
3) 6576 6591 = 0.36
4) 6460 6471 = 0.67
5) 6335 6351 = 1.22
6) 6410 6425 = 0.93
